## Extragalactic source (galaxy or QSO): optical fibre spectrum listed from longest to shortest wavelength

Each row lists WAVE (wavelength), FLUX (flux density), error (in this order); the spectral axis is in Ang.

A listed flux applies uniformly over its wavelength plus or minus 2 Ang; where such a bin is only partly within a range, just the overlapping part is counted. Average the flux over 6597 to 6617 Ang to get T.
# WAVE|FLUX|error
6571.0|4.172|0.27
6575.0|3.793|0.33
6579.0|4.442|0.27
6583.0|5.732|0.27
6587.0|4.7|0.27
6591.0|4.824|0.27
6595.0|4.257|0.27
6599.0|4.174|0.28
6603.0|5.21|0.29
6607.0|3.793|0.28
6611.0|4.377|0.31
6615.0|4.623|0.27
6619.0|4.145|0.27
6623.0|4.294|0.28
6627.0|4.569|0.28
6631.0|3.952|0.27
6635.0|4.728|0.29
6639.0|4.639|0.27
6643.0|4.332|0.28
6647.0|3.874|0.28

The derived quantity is 4.44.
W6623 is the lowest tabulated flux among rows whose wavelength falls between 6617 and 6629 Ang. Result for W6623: 4.145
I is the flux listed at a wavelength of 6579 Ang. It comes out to 4.442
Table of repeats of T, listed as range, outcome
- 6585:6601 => 4.49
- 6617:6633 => 4.24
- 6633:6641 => 4.68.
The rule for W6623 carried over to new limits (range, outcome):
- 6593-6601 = 4.174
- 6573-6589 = 3.793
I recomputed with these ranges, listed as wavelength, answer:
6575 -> 3.793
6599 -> 4.174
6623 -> 4.294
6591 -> 4.824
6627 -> 4.569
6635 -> 4.728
